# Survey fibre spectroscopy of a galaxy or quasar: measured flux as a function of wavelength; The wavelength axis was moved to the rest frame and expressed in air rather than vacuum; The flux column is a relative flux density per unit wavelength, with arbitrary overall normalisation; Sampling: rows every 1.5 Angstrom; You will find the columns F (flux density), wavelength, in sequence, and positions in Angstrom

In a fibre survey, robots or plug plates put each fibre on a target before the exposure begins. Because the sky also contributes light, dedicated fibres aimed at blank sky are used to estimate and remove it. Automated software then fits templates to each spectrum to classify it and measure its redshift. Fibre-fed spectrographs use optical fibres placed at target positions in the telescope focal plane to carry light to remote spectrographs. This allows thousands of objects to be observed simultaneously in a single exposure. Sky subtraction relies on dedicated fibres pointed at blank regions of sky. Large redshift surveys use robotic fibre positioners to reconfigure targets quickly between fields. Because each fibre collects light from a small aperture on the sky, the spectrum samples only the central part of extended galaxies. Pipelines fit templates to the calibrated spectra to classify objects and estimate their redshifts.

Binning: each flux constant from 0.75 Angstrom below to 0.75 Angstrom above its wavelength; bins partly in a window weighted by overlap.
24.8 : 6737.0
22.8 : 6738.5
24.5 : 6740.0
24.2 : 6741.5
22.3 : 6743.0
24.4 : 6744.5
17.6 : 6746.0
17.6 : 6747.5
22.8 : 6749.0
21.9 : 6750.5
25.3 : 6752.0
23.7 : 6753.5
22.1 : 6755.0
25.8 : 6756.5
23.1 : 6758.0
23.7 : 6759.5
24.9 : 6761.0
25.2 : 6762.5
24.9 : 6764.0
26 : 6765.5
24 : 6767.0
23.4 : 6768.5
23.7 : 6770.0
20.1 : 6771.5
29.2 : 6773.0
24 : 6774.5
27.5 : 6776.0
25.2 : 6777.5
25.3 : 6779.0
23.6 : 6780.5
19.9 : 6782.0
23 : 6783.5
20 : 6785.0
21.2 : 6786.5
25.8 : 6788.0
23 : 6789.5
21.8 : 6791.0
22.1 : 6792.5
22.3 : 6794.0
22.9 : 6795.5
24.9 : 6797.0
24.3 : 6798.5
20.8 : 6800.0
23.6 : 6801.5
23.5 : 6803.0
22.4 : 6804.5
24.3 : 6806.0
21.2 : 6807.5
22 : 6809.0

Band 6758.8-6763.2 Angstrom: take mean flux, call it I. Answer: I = 24.6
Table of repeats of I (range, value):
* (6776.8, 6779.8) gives 25.2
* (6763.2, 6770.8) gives 24.4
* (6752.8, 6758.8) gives 23.7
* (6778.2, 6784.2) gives 23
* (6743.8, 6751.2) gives 20.8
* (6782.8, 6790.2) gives 22.6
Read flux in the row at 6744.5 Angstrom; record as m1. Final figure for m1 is 24.4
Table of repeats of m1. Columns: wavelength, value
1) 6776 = 27.5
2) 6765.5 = 26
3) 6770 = 23.7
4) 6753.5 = 23.7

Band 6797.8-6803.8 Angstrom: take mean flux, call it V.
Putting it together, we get 23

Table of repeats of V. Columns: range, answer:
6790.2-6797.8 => 22.8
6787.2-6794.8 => 23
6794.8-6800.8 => 23.2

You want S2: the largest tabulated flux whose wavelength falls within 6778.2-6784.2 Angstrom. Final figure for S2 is 25.3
